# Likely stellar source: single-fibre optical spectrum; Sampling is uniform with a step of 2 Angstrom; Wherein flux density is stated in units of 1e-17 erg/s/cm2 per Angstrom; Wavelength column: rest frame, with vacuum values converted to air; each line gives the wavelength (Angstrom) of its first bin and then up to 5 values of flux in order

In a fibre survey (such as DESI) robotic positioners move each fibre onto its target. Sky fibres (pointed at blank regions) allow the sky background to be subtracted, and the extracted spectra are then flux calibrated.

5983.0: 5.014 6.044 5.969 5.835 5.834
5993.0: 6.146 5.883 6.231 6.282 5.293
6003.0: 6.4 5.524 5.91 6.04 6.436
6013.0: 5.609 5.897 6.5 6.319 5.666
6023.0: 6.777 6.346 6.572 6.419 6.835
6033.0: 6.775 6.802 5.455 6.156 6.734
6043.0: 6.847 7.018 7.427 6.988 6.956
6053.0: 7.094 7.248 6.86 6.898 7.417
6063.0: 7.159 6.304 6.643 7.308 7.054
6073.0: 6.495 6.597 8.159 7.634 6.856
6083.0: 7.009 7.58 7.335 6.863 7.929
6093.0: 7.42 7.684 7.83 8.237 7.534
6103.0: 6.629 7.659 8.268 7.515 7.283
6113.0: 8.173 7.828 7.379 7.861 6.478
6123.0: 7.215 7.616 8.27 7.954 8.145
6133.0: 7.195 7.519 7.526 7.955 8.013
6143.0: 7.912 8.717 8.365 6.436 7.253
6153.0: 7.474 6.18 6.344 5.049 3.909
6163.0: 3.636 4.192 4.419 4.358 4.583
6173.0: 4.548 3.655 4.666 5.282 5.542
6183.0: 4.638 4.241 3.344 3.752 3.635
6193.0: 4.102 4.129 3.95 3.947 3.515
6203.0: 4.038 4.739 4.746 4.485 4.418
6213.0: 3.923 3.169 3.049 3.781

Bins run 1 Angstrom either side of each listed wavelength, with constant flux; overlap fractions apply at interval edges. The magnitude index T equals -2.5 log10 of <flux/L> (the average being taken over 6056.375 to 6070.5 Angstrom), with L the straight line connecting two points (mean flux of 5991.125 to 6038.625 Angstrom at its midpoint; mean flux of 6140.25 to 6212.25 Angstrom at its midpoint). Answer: -0.19 mag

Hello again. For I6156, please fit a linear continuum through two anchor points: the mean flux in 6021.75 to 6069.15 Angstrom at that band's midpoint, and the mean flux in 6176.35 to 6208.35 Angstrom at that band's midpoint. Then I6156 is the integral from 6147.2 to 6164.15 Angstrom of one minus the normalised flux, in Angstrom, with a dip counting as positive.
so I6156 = -3.4 Angstrom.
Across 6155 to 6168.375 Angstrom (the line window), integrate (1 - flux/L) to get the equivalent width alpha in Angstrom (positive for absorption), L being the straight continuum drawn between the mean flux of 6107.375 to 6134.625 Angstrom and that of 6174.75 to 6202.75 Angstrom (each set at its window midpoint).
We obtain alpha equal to 2.1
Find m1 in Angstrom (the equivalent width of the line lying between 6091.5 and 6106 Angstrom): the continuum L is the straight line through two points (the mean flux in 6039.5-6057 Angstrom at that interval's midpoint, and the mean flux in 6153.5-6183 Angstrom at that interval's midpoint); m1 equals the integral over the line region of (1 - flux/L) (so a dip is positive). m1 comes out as -3.6 Angstrom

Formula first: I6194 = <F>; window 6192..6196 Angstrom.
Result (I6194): 4.12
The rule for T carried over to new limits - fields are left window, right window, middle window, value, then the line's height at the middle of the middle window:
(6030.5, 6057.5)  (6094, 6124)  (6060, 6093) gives 0.005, 7.18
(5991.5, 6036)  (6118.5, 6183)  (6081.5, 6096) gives -0.175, 6.28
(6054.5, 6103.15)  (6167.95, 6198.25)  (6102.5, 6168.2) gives -0.236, 5.64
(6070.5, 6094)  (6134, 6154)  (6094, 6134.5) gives -0.021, 7.49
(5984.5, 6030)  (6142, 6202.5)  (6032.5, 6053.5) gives -0.152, 5.86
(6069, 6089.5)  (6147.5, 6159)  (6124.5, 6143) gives -0.151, 6.8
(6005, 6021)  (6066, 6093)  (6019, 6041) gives -0.010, 6.33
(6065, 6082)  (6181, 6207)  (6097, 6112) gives -0.207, 6.29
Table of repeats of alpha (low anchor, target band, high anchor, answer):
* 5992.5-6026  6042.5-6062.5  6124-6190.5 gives -3.4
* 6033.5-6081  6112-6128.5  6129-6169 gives -2.2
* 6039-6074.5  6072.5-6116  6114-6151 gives -1.1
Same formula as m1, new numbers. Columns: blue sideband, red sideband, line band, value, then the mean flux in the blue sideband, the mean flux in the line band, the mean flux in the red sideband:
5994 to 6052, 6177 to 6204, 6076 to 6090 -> -4.5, 6.35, 7.35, 4.18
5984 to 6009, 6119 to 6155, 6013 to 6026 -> 0.0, 5.95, 6.2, 7.61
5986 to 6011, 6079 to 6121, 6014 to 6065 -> -0.6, 5.97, 6.68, 7.52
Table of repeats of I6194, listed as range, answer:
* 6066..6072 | 7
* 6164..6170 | 4.32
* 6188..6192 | 3.69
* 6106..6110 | 7.89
